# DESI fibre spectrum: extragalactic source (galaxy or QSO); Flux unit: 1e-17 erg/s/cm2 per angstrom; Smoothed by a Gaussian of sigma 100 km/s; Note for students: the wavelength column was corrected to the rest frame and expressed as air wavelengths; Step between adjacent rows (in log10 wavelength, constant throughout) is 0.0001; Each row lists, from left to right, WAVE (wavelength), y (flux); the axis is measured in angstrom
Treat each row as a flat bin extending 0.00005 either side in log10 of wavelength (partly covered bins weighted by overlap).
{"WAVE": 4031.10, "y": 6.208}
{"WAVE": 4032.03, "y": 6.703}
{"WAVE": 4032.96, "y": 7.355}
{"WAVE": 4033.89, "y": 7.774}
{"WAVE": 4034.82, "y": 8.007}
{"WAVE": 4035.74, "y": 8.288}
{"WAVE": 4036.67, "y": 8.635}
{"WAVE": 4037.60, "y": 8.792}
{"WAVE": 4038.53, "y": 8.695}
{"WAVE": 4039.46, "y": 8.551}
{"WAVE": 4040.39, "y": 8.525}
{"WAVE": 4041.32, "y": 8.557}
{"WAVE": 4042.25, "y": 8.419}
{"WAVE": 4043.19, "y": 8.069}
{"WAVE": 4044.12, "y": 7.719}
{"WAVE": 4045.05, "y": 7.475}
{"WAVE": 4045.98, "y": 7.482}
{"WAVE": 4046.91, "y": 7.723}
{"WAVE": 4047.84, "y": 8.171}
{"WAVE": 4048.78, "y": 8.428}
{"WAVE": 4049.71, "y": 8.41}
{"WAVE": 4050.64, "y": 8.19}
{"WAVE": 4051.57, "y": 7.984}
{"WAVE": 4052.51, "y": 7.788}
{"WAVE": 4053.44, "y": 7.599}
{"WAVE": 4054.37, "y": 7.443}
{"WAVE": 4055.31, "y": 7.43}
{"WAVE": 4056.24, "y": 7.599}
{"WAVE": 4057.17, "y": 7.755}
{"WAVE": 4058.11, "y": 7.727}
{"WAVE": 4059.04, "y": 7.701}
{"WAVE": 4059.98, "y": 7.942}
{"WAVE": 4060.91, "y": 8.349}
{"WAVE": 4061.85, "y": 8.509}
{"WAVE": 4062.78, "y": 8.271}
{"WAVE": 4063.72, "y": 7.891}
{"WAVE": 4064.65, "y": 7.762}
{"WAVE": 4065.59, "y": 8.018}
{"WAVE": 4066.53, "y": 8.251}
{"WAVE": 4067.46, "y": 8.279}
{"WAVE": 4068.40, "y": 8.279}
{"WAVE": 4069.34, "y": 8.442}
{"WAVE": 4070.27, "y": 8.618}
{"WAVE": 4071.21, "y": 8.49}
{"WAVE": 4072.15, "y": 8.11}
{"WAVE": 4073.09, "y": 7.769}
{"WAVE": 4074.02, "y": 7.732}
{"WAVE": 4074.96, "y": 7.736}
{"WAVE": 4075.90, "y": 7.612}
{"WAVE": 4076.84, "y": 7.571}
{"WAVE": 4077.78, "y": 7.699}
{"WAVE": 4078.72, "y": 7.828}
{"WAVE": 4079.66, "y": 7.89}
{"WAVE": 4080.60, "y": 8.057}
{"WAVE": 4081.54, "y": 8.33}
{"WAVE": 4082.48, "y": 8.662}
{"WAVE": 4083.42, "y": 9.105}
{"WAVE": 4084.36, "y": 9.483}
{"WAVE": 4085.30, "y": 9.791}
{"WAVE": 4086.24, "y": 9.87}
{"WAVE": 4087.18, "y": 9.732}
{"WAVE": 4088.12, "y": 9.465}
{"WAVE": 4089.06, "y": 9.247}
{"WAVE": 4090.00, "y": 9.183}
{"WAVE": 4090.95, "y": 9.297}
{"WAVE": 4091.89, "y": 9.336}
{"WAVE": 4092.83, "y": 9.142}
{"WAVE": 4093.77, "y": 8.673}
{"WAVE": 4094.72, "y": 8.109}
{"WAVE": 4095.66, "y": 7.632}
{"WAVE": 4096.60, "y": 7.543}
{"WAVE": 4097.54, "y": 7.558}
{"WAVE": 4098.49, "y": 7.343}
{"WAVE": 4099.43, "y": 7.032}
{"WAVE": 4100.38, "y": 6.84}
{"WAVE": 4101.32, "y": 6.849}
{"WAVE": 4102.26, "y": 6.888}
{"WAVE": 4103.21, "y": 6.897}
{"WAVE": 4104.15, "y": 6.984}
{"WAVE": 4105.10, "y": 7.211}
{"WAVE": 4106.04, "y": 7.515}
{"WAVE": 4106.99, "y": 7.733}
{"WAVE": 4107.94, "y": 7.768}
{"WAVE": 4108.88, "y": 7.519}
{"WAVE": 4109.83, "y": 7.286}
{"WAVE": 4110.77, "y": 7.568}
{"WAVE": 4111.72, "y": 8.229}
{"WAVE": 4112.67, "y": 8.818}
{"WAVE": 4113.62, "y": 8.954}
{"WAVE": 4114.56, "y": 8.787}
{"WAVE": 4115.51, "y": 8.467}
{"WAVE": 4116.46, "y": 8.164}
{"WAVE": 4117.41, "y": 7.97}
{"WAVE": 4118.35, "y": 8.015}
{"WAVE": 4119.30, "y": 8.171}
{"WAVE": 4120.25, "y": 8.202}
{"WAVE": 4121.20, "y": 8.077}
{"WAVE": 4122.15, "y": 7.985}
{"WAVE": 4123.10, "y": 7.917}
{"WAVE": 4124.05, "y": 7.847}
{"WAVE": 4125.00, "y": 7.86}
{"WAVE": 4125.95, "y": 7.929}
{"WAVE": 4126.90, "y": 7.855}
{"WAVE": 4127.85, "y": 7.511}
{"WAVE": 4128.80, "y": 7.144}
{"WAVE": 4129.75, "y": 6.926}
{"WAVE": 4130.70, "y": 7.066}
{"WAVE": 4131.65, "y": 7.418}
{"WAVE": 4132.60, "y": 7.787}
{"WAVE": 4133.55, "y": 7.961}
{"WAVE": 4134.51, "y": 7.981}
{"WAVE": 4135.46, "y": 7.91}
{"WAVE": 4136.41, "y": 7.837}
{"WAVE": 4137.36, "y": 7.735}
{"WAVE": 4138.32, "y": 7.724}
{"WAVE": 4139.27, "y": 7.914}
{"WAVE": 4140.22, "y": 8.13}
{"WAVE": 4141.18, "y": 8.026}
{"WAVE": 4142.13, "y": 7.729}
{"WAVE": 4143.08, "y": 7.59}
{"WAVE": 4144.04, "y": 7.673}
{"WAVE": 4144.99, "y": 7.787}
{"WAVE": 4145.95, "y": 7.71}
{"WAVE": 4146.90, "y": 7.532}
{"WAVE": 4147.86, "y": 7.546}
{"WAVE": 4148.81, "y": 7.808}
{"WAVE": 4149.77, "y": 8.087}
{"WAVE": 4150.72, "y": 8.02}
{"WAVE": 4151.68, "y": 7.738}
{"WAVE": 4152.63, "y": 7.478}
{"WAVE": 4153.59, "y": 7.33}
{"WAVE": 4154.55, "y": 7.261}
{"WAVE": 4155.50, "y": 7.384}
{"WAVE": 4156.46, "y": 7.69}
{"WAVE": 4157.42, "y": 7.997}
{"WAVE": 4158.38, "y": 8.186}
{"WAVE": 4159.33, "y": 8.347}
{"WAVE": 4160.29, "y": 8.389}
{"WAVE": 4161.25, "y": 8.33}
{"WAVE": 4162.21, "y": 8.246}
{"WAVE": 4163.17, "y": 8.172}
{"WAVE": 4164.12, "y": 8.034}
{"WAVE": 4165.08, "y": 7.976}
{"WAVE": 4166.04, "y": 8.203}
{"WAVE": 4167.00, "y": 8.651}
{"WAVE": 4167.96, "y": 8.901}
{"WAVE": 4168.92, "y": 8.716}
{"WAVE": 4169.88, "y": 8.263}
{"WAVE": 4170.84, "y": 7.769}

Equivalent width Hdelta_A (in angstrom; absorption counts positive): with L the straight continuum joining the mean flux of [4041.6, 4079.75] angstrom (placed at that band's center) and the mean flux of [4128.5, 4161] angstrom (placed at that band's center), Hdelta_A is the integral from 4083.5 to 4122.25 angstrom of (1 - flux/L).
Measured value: -1.7 angstrom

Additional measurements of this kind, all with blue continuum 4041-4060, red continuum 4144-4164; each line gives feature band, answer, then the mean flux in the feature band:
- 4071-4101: -1.88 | 8.36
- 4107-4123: -0.50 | 8.11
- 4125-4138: 0.38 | 7.63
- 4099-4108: 0.82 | 7.14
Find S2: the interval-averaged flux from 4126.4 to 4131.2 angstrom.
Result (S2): 7.31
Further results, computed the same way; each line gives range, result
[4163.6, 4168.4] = 8.36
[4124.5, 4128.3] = 7.79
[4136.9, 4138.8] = 7.71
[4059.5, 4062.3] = 8.25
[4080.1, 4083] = 8.36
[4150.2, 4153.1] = 7.77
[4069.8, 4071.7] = 8.56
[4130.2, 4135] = 7.64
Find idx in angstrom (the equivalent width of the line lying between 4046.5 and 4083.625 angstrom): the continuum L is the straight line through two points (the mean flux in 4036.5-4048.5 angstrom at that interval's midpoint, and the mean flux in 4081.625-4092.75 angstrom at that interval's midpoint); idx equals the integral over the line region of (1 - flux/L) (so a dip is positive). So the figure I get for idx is 3.2 angstrom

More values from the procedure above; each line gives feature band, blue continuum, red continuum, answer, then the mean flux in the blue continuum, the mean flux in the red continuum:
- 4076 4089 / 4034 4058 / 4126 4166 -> -1.2 angstrom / 8.06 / 7.79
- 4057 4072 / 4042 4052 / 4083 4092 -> 0.8 angstrom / 8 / 9.46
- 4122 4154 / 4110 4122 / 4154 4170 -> 1.9 angstrom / 8.25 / 8.16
